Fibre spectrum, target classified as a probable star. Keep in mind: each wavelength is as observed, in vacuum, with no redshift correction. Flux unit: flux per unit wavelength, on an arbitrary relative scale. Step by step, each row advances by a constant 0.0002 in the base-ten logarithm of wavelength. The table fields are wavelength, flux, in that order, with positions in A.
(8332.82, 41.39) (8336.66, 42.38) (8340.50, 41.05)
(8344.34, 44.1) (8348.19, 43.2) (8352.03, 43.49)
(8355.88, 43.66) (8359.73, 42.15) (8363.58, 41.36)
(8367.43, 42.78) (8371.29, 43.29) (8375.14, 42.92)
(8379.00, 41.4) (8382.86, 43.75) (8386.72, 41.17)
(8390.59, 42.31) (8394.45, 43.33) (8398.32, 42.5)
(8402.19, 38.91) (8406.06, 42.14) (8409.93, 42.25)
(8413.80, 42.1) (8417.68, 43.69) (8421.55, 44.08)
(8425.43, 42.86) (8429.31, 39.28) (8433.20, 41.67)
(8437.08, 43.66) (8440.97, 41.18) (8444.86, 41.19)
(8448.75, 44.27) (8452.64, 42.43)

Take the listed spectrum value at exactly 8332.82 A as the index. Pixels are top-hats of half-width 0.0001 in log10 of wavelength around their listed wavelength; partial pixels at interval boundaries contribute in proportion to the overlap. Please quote 41.39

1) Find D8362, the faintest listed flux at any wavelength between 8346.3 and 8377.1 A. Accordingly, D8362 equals 41.36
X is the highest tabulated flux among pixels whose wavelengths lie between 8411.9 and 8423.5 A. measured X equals 44.08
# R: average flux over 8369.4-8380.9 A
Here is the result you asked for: 42.6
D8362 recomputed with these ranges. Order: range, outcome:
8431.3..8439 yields 41.67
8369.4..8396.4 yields 41.17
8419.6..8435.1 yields 39.28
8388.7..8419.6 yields 38.91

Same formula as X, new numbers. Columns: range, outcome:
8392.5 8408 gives 43.33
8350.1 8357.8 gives 43.66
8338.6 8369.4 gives 44.1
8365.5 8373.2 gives 43.29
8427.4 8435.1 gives 41.67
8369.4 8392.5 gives 43.75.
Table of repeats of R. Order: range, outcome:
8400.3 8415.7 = 41.4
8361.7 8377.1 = 42.6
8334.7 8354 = 42.8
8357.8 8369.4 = 42.1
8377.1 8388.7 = 42.1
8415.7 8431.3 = 42.5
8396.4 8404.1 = 40.7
